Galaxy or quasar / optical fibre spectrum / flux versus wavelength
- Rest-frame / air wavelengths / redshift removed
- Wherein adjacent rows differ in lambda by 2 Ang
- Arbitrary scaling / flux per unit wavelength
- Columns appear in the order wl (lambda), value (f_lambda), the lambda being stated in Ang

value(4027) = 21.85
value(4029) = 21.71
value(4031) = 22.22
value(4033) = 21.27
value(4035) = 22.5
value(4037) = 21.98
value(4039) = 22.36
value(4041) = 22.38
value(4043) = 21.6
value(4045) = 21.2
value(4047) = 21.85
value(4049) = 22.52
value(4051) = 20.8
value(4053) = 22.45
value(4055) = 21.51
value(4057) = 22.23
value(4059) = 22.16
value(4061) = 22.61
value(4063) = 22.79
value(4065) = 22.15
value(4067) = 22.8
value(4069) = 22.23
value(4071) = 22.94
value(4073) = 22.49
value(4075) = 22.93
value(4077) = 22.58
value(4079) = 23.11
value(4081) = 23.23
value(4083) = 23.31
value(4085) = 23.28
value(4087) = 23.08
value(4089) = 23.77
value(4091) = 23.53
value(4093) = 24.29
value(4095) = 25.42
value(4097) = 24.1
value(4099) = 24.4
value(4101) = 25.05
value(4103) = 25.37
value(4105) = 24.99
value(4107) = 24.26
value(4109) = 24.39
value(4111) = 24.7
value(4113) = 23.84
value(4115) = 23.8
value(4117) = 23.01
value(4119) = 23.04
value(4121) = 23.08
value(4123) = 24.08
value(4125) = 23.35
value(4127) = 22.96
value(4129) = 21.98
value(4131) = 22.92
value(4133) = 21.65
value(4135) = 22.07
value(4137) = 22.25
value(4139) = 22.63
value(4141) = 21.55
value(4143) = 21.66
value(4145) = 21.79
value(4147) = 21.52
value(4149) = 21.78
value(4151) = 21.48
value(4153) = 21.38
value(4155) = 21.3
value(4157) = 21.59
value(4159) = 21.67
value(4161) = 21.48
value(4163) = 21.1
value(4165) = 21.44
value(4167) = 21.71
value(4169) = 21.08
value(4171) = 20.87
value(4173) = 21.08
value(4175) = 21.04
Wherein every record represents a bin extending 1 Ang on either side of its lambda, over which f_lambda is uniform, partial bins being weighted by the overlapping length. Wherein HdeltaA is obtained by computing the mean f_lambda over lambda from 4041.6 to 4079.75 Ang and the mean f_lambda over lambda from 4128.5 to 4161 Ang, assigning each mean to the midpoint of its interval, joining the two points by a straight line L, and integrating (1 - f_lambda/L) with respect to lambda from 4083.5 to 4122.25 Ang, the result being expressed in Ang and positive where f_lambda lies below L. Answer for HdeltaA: -3.6 Ang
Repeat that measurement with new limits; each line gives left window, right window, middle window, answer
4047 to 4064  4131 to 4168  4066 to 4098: -1.9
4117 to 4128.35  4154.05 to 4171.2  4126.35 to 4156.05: 0.6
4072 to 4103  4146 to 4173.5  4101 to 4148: -1.2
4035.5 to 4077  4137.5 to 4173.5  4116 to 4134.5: -1.0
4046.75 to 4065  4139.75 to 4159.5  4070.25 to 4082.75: -0.5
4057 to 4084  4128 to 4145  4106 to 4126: -1.3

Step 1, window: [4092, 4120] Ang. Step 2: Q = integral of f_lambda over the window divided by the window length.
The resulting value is 24.3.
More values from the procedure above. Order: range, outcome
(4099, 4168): 22.7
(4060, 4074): 22.6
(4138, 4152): 21.8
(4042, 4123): 23.2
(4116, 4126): 23.3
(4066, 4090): 23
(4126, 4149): 22.1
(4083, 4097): 23.9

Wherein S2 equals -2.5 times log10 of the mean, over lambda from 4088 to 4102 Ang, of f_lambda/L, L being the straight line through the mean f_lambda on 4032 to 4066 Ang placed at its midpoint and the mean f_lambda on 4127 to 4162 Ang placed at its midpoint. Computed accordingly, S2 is -0.11 mag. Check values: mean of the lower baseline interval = 22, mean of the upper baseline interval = 21.8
